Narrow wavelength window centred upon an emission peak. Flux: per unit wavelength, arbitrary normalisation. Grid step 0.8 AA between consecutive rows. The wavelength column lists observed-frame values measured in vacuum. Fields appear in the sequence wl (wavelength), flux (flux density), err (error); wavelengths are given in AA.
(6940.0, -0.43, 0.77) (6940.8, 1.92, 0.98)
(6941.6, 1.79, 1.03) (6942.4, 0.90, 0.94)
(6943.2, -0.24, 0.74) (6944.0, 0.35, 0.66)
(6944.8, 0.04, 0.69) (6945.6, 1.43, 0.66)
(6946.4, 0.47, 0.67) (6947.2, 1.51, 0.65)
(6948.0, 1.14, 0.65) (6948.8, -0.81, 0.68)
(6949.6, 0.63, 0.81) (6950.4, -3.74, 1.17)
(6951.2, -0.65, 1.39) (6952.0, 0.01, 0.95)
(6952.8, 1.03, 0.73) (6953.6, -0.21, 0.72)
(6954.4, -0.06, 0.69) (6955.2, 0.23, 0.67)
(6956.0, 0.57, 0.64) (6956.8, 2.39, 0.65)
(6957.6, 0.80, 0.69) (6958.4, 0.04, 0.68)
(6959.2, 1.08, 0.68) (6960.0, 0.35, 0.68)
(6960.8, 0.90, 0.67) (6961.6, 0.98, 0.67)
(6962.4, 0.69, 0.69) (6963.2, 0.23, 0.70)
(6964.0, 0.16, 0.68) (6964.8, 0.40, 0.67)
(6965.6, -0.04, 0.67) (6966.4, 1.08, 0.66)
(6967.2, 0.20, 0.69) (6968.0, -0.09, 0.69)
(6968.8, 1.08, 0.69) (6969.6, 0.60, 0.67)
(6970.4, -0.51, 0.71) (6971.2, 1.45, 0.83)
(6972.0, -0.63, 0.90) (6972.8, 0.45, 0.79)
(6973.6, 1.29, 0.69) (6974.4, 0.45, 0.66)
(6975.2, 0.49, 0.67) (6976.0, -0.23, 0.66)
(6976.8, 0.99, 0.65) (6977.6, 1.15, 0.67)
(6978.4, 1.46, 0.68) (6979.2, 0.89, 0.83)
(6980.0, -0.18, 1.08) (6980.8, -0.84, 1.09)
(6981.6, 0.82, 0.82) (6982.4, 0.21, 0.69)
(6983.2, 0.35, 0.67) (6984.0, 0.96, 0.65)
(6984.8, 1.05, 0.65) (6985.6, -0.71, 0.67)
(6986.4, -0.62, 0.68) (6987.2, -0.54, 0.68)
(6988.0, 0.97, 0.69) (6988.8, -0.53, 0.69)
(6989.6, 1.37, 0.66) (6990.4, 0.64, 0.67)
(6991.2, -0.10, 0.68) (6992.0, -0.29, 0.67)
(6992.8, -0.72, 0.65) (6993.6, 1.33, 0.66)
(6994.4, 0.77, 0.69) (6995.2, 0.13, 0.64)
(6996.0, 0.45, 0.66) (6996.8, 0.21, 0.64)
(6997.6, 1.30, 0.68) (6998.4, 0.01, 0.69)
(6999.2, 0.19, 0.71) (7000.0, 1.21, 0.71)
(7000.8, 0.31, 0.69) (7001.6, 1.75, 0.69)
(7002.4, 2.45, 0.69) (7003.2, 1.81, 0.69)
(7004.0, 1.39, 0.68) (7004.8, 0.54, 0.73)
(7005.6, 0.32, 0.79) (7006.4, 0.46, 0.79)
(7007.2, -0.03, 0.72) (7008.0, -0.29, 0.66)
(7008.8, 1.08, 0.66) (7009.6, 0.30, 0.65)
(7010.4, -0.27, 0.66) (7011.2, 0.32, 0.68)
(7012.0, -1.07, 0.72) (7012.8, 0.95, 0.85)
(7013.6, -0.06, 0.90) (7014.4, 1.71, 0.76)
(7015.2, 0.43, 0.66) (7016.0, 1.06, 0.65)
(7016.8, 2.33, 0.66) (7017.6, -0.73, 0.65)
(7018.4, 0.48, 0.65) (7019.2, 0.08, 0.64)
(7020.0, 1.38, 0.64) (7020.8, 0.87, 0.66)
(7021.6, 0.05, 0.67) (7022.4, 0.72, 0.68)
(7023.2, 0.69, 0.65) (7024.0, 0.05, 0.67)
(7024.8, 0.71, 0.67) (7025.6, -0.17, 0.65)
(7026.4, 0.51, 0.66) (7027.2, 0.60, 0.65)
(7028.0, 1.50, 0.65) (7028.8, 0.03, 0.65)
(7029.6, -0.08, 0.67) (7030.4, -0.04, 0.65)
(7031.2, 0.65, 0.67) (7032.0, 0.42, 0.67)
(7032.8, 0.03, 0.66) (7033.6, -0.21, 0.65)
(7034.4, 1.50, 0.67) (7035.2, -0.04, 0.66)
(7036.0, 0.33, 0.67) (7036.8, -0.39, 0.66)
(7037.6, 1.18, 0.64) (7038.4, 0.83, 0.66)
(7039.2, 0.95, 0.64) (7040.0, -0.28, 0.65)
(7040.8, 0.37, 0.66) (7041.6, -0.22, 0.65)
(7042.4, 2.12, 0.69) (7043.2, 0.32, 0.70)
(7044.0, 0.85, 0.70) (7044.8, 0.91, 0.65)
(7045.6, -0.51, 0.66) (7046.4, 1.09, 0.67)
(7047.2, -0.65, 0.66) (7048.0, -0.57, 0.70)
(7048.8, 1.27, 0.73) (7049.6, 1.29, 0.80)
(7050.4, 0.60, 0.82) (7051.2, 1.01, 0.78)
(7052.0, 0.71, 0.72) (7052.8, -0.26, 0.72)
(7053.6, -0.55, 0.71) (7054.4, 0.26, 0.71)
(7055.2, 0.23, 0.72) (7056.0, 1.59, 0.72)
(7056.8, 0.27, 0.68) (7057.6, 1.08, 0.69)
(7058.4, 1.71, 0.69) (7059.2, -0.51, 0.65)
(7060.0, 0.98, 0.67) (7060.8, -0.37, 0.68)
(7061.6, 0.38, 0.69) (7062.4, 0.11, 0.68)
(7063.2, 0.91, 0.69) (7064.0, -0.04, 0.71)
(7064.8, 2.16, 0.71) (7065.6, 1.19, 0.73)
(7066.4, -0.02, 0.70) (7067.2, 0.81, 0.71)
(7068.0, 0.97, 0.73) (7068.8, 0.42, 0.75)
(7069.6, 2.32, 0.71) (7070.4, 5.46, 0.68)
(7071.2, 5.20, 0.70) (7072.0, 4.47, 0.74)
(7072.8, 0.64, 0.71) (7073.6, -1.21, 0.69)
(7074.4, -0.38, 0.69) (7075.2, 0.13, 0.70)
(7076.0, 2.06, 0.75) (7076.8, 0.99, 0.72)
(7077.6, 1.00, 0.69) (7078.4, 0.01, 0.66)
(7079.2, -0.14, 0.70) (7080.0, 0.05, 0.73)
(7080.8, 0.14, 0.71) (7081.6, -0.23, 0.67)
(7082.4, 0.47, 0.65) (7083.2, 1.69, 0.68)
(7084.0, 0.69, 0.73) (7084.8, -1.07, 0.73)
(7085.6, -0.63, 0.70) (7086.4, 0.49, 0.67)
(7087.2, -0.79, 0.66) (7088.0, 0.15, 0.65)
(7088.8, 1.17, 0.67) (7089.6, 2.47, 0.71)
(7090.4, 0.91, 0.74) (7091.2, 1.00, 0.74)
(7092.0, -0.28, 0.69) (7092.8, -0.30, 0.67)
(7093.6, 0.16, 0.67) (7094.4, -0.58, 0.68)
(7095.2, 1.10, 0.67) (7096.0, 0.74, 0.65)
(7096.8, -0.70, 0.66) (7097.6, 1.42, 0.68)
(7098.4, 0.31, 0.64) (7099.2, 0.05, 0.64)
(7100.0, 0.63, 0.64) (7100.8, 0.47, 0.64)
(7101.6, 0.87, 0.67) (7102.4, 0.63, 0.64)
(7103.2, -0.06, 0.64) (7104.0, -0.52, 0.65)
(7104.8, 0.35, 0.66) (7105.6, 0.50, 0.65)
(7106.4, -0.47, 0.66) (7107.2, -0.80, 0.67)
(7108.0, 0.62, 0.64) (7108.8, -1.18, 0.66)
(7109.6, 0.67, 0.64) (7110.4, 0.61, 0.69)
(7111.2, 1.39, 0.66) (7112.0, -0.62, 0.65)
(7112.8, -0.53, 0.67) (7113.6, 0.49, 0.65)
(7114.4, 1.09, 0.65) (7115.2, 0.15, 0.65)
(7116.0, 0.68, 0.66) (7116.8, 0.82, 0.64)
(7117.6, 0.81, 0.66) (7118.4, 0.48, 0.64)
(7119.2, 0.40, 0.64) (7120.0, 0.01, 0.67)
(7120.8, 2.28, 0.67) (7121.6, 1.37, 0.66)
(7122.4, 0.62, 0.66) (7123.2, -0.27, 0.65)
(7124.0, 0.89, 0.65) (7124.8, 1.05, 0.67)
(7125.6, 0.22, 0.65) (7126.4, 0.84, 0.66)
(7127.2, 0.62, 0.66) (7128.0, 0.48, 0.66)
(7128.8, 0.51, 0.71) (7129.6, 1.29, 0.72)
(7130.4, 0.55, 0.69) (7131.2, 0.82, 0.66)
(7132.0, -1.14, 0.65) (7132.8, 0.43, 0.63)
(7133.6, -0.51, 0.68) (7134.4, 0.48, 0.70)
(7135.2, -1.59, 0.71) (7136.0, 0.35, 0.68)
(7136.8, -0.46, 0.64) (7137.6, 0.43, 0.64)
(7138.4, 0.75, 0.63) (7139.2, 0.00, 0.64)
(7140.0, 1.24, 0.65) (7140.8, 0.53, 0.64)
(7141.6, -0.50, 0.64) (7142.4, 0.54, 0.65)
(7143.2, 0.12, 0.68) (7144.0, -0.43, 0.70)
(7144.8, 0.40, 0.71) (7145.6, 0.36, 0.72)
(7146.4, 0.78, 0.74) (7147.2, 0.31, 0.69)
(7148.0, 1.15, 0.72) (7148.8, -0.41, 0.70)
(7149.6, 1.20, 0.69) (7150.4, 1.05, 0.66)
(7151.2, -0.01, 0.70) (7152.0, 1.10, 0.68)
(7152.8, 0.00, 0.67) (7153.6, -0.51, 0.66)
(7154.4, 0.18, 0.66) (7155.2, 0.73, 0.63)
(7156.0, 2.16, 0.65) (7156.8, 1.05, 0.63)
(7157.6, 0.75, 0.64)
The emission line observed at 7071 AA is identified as [O III] 5007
